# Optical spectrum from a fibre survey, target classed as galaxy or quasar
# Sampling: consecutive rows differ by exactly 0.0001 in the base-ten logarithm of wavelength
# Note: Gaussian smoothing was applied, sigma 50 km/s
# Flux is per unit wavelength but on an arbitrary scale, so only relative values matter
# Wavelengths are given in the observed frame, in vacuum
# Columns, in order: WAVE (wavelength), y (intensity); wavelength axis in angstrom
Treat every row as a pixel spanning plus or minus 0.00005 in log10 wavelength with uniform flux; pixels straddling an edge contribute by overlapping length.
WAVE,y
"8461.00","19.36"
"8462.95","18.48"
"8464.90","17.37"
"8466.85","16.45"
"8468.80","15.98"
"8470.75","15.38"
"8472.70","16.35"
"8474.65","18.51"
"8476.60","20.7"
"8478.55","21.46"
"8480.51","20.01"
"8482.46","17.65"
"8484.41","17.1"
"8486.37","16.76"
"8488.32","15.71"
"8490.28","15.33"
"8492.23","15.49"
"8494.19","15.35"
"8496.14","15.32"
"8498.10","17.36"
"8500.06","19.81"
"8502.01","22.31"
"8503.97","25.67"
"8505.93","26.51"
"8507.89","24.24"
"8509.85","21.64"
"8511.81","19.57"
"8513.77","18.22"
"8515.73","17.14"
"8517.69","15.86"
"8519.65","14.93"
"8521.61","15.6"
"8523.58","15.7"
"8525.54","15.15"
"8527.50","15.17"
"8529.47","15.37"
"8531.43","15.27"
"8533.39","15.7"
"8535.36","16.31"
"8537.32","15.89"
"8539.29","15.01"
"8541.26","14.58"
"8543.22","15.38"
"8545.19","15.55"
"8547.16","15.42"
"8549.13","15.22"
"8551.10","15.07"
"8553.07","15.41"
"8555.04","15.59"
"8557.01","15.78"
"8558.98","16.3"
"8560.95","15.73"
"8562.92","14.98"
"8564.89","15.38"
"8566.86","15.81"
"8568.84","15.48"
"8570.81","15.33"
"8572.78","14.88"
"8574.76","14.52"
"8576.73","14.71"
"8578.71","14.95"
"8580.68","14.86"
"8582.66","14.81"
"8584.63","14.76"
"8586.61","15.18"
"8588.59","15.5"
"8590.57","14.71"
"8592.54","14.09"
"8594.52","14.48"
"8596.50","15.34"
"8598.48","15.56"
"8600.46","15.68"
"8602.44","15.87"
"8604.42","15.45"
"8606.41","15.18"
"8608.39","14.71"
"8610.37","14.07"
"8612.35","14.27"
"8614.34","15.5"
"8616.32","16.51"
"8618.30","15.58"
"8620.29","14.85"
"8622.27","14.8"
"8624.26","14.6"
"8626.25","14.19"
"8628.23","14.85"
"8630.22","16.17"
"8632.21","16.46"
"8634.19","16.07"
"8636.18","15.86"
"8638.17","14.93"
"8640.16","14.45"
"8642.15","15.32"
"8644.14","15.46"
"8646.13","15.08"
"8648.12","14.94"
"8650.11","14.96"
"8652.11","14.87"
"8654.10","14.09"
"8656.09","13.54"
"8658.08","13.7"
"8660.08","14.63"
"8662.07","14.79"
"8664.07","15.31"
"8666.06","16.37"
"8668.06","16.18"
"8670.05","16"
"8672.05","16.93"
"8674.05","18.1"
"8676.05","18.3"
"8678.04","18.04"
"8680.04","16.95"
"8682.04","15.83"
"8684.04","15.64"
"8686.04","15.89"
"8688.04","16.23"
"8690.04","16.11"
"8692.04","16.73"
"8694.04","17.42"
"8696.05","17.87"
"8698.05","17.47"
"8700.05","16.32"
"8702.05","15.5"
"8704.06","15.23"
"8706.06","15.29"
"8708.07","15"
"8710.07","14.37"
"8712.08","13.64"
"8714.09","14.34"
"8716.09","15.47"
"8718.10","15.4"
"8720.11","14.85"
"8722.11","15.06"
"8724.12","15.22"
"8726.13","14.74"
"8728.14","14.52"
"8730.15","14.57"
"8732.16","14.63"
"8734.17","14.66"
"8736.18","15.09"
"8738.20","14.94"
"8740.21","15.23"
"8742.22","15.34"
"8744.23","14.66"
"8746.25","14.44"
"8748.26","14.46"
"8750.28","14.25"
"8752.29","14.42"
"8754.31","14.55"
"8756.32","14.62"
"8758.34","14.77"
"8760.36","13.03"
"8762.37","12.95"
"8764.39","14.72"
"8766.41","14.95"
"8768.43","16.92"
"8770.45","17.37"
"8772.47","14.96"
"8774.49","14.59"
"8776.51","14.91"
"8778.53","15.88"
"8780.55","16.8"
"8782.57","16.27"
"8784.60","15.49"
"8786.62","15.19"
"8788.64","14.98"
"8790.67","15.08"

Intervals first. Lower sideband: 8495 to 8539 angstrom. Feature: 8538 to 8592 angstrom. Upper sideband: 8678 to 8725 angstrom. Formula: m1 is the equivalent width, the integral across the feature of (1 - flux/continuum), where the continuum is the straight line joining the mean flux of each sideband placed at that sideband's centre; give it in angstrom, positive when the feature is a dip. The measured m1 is 7.0 angstrom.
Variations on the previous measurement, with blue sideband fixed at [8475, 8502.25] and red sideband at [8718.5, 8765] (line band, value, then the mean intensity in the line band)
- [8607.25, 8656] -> 2.8 angstrom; 15.1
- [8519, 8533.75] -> 1.7 angstrom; 15.4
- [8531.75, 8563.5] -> 2.9 angstrom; 15.5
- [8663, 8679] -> -1.4 angstrom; 16.9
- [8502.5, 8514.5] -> -3.5 angstrom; 22.7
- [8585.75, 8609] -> 1.8 angstrom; 15.2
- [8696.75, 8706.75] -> -0.6 angstrom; 16.1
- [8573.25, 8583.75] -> 1.2 angstrom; 14.8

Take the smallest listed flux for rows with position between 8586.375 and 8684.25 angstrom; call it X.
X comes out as 13.54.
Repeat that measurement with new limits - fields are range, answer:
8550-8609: 14.09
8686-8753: 13.64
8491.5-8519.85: 14.93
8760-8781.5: 12.95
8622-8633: 14.19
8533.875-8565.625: 14.58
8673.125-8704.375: 15.23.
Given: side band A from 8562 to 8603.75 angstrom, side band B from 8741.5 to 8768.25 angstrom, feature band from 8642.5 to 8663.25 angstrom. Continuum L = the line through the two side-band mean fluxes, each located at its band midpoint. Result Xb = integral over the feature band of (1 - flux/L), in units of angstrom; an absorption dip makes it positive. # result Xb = 0.3 angstrom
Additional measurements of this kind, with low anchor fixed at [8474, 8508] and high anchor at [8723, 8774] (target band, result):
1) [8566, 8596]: 4.5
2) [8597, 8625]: 3.1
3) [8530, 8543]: 2.0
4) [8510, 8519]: 0.3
